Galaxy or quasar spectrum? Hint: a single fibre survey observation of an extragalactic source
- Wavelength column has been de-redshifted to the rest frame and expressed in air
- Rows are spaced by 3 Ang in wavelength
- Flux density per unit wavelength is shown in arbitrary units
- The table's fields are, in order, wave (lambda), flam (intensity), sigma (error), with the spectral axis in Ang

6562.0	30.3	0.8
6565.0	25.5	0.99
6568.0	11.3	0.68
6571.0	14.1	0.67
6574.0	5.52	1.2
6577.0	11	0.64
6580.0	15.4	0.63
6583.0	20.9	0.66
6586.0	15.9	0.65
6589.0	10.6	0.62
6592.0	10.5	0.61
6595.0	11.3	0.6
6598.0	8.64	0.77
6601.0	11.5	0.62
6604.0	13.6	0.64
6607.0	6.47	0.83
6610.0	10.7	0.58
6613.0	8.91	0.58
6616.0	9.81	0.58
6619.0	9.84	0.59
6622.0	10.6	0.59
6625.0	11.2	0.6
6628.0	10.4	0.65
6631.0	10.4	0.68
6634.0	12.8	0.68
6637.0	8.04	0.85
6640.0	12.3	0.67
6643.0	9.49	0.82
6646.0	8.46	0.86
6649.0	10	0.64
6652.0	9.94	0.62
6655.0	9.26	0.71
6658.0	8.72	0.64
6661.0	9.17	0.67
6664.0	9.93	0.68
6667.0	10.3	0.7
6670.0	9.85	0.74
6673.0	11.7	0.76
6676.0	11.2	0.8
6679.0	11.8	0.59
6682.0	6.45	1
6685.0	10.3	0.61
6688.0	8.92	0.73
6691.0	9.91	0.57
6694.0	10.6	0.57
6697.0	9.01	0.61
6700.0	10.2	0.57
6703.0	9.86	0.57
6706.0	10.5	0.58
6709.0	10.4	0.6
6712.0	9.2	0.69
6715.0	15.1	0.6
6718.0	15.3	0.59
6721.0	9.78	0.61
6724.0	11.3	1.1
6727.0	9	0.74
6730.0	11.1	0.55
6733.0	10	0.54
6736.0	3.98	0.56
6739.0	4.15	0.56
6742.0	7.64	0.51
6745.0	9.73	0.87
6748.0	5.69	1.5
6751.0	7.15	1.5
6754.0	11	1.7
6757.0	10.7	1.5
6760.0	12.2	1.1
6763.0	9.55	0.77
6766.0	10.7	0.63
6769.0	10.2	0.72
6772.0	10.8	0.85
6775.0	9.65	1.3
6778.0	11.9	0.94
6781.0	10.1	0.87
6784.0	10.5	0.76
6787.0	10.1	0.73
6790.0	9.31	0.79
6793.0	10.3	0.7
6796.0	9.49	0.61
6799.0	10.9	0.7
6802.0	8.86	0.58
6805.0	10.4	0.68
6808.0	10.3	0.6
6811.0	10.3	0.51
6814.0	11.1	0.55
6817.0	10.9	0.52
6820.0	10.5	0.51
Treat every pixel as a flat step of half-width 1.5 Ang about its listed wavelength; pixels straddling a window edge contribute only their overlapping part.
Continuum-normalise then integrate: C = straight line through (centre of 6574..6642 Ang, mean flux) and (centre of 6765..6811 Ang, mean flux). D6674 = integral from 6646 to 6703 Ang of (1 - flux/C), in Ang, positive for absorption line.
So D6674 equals 5.6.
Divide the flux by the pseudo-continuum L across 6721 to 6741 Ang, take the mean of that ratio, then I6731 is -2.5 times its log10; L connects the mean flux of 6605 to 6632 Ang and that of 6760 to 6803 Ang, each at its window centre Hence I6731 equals 0.21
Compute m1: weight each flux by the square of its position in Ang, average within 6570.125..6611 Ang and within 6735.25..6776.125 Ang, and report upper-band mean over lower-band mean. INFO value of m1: 0.8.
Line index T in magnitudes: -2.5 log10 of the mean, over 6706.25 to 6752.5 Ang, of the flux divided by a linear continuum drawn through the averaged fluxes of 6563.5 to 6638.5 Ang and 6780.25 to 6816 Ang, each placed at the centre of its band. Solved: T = 0.15 mag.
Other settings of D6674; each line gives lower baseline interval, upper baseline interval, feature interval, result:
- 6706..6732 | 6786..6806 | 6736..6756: 6.3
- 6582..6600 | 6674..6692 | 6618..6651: 3.0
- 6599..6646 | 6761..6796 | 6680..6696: 1.5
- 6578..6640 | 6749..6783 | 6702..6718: -1.2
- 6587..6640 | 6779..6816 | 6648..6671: 1.6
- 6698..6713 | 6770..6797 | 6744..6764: 1.5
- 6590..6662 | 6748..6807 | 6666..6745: 1.5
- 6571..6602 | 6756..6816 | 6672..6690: 2.1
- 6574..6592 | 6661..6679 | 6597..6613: 3.4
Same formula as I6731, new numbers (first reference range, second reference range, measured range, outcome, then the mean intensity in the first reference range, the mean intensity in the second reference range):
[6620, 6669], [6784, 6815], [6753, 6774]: -0.06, 10.1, 10.1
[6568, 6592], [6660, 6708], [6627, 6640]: 0.08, 13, 9.99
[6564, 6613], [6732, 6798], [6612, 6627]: 0.17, 12.4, 9.32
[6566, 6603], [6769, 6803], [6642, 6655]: 0.23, 12.4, 10.2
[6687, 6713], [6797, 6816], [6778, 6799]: 0.01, 9.87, 10.3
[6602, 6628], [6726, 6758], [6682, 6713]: -0.10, 10.2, 8.14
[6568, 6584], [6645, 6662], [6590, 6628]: 0.11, 13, 9.28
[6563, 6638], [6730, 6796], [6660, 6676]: 0.06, 11.9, 9.35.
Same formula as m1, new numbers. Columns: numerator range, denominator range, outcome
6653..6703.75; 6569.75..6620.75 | 0.88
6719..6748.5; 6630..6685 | 0.86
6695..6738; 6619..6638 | 1.00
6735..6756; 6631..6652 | 0.73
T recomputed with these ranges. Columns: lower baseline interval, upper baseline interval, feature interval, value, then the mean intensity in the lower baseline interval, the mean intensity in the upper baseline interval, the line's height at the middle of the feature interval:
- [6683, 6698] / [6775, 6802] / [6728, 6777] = 0.11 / 9.66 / 10.2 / 10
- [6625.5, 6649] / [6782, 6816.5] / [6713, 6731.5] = -0.16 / 10.3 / 10.2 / 10.2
